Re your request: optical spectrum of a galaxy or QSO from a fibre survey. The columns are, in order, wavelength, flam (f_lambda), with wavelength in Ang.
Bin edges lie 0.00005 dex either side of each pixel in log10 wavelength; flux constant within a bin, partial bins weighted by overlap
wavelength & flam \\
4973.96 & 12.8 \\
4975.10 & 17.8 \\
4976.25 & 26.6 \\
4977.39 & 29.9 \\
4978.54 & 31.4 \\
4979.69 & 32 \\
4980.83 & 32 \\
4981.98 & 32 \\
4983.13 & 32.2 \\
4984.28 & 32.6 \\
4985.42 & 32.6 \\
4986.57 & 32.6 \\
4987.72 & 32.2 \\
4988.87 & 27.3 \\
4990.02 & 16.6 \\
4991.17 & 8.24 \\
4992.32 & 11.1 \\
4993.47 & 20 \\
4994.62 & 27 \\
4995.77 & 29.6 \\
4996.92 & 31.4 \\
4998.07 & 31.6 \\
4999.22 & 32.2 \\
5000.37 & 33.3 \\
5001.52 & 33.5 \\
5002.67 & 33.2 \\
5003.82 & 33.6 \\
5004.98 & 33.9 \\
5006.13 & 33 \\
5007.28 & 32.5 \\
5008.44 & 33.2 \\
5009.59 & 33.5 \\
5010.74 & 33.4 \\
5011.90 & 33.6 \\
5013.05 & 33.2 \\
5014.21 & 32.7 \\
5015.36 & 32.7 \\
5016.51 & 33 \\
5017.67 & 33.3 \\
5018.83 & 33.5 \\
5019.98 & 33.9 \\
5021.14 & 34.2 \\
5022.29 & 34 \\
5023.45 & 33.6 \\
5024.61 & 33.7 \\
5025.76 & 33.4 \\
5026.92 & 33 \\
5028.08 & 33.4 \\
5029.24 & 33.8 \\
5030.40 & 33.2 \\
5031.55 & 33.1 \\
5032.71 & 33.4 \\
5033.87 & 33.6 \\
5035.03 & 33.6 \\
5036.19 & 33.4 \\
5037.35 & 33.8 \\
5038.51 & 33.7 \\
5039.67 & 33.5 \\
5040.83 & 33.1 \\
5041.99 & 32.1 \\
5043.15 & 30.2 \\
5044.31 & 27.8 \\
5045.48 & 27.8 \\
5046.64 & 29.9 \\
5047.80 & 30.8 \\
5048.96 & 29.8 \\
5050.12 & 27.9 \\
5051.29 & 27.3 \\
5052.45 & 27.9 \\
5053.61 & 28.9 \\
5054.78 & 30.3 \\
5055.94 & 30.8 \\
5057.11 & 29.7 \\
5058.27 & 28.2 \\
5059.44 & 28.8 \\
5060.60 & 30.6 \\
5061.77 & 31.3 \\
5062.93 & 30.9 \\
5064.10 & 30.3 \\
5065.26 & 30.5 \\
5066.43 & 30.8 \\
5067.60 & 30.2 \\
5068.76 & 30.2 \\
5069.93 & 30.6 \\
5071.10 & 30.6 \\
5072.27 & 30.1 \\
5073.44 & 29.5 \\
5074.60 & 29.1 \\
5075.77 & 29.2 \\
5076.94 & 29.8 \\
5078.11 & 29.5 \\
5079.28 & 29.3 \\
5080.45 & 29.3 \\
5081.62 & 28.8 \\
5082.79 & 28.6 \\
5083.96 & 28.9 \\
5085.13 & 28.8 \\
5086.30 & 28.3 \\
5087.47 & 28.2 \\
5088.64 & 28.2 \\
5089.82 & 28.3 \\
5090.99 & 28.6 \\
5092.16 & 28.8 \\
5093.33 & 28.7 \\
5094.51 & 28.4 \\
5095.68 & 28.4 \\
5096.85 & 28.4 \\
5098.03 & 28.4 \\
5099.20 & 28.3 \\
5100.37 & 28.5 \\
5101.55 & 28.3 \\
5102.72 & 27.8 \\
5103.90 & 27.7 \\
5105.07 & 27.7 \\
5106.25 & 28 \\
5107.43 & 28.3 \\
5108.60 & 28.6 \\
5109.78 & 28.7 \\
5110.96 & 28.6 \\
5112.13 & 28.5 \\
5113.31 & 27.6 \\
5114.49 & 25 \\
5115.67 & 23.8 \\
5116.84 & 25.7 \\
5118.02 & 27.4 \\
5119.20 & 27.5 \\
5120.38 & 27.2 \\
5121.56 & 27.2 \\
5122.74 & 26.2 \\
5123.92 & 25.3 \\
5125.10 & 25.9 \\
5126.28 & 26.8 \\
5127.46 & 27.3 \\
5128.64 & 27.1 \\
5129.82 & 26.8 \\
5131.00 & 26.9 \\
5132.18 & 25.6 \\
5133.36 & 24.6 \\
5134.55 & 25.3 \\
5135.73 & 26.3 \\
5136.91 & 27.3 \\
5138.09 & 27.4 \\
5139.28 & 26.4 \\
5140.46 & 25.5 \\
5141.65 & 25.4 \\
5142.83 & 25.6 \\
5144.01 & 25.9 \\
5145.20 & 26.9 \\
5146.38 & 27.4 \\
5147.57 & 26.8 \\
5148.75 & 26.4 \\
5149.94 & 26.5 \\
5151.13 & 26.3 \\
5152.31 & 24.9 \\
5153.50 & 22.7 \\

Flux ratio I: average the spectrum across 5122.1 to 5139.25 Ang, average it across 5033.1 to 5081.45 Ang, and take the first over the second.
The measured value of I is 0.87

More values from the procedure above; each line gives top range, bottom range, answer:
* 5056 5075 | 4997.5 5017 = 0.91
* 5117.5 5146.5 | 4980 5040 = 0.84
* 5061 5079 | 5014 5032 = 0.90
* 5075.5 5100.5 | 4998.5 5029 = 0.86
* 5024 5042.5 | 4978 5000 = 1.21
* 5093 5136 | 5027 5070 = 0.88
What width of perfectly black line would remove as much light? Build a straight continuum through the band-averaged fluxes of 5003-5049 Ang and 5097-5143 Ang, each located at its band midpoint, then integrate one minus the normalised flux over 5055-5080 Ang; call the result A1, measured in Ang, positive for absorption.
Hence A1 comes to 0.2 Ang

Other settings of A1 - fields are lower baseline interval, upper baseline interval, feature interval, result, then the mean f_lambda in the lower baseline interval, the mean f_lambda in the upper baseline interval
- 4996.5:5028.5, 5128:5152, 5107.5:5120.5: 0.2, 33.2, 26.3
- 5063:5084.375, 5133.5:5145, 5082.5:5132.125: 0.4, 29.8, 26.1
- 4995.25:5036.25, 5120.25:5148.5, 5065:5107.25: 0.3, 33.2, 26.4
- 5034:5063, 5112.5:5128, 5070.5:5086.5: -0.3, 30.5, 26.4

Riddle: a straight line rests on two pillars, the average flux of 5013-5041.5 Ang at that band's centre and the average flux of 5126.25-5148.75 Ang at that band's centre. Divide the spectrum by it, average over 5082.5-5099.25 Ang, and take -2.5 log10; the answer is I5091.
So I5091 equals 0.033 mag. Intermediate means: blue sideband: 33.4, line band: 28.5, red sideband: 26.4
